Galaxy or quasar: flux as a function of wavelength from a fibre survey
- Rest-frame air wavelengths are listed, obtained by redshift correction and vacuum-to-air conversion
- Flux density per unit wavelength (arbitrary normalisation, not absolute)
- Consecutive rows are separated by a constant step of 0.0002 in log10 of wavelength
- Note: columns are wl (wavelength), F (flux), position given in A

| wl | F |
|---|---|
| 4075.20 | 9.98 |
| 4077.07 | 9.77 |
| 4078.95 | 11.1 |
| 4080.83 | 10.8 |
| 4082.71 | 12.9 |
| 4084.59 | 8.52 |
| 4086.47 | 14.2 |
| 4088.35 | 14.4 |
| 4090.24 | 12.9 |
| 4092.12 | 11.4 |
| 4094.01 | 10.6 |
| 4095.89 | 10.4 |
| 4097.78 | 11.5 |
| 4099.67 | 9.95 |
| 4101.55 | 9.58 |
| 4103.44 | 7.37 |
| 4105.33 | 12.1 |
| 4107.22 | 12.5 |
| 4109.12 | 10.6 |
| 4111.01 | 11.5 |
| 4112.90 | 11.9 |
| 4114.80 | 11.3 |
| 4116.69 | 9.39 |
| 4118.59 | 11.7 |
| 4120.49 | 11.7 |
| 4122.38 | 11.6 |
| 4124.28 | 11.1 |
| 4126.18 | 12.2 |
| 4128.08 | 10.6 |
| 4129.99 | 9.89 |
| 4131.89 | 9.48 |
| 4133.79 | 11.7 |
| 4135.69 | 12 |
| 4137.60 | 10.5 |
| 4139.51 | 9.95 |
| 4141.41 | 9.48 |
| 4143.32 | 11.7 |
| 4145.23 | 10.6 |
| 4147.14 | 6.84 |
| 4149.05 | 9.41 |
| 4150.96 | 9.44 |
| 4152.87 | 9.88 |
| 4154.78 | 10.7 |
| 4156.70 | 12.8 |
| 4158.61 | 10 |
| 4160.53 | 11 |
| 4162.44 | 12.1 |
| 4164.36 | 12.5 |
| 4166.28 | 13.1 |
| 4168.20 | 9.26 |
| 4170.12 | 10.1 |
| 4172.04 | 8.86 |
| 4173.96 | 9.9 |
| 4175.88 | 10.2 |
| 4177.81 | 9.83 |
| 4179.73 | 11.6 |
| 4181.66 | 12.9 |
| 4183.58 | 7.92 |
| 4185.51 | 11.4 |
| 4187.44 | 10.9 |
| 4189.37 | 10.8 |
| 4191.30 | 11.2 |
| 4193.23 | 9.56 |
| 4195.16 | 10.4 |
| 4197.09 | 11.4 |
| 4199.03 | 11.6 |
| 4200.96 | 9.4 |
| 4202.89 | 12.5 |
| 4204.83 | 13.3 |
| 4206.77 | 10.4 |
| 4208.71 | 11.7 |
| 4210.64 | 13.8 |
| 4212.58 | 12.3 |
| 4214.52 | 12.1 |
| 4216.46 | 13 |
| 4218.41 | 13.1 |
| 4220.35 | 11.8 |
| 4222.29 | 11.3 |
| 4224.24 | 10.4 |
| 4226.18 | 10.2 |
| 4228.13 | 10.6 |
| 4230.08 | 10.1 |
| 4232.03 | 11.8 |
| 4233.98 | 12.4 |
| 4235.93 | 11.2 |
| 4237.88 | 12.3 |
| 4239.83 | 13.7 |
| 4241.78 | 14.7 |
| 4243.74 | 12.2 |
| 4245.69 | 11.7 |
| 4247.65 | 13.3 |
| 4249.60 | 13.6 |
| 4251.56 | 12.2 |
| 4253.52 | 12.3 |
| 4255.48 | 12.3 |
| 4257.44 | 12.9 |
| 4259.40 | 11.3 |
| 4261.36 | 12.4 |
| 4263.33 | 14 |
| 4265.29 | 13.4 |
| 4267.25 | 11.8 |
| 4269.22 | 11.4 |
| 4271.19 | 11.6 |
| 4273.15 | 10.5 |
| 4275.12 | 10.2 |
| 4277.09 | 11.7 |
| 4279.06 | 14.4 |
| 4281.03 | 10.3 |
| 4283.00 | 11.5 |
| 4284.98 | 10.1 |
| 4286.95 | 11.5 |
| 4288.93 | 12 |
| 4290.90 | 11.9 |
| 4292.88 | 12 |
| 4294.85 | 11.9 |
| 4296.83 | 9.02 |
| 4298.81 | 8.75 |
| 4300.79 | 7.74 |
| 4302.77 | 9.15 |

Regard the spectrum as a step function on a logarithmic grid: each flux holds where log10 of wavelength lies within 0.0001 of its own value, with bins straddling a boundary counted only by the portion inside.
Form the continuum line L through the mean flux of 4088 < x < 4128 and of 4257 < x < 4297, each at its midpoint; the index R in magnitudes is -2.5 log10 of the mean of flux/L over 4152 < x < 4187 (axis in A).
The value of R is 0.06 mag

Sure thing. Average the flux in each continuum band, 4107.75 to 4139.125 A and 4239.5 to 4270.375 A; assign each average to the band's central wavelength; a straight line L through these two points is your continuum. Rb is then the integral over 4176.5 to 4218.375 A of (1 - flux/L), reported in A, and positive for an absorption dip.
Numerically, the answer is 2.1 A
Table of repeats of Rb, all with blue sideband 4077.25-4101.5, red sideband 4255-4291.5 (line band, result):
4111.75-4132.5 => 0.9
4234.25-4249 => -1.2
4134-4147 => 1.2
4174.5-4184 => 0.8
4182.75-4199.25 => 1.6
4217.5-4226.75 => 0.3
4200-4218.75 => -0.7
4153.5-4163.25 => 0.3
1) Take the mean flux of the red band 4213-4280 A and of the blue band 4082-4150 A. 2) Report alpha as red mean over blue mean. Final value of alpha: 1.11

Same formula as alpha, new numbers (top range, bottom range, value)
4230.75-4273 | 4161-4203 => 1.16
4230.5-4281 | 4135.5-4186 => 1.17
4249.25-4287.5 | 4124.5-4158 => 1.15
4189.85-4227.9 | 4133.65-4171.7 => 1.09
